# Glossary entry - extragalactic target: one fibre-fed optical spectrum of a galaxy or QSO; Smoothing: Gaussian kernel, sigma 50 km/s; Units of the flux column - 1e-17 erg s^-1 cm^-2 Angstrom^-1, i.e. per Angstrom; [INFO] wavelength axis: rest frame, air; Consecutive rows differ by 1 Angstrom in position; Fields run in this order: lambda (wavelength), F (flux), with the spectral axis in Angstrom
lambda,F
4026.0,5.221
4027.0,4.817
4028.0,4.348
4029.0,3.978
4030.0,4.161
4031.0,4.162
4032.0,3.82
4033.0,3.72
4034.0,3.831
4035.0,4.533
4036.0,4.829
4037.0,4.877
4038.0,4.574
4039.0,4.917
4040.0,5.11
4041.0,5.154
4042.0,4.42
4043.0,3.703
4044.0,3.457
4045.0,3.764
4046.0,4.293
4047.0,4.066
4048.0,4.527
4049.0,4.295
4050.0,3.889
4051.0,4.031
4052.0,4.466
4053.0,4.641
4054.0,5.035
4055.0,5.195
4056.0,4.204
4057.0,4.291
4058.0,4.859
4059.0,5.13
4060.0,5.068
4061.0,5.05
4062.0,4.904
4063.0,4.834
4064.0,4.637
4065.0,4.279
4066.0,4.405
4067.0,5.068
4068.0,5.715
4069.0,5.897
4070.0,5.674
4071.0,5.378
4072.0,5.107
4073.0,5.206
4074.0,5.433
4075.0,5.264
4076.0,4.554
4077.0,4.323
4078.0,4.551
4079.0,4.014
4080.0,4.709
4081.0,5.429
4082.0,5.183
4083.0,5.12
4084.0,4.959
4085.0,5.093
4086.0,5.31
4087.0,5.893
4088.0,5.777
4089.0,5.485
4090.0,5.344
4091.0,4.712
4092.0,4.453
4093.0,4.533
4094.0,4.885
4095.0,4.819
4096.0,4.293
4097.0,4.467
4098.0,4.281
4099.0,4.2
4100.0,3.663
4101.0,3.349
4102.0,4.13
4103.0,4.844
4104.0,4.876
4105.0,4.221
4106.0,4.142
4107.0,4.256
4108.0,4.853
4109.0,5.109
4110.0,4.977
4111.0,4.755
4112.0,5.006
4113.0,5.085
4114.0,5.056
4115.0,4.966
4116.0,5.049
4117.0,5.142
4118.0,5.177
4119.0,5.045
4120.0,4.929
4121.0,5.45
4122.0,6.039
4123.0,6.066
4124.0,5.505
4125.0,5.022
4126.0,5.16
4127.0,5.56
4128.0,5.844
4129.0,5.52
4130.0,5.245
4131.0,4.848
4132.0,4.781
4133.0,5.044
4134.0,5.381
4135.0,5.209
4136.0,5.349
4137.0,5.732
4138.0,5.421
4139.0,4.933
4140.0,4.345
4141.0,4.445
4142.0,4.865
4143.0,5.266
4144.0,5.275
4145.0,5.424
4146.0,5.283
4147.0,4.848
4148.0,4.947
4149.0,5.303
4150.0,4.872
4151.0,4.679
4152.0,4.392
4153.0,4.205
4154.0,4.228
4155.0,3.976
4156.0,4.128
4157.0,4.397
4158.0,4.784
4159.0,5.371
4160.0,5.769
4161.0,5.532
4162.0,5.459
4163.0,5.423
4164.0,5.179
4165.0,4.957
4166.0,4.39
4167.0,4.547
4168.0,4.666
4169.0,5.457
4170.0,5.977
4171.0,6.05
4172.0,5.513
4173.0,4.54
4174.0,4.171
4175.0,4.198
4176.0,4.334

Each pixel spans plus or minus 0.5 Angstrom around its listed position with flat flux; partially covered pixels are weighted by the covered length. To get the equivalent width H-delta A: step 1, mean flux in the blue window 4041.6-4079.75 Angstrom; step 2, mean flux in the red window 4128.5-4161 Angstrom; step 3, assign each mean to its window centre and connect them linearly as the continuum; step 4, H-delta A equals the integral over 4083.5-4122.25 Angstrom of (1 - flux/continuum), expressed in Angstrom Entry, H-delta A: -0.11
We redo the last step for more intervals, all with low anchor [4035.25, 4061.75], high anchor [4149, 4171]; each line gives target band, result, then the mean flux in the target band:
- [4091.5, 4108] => 1.2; 4.35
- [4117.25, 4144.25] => -2.4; 5.24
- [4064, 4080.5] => -1.2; 4.96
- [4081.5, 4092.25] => -1.3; 5.23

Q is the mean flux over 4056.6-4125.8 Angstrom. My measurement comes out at 4.92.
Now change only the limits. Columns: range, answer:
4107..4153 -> 5.12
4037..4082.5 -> 4.73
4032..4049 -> 4.34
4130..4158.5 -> 4.88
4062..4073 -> 5.1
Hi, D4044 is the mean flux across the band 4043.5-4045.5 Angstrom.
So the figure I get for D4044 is 3.61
